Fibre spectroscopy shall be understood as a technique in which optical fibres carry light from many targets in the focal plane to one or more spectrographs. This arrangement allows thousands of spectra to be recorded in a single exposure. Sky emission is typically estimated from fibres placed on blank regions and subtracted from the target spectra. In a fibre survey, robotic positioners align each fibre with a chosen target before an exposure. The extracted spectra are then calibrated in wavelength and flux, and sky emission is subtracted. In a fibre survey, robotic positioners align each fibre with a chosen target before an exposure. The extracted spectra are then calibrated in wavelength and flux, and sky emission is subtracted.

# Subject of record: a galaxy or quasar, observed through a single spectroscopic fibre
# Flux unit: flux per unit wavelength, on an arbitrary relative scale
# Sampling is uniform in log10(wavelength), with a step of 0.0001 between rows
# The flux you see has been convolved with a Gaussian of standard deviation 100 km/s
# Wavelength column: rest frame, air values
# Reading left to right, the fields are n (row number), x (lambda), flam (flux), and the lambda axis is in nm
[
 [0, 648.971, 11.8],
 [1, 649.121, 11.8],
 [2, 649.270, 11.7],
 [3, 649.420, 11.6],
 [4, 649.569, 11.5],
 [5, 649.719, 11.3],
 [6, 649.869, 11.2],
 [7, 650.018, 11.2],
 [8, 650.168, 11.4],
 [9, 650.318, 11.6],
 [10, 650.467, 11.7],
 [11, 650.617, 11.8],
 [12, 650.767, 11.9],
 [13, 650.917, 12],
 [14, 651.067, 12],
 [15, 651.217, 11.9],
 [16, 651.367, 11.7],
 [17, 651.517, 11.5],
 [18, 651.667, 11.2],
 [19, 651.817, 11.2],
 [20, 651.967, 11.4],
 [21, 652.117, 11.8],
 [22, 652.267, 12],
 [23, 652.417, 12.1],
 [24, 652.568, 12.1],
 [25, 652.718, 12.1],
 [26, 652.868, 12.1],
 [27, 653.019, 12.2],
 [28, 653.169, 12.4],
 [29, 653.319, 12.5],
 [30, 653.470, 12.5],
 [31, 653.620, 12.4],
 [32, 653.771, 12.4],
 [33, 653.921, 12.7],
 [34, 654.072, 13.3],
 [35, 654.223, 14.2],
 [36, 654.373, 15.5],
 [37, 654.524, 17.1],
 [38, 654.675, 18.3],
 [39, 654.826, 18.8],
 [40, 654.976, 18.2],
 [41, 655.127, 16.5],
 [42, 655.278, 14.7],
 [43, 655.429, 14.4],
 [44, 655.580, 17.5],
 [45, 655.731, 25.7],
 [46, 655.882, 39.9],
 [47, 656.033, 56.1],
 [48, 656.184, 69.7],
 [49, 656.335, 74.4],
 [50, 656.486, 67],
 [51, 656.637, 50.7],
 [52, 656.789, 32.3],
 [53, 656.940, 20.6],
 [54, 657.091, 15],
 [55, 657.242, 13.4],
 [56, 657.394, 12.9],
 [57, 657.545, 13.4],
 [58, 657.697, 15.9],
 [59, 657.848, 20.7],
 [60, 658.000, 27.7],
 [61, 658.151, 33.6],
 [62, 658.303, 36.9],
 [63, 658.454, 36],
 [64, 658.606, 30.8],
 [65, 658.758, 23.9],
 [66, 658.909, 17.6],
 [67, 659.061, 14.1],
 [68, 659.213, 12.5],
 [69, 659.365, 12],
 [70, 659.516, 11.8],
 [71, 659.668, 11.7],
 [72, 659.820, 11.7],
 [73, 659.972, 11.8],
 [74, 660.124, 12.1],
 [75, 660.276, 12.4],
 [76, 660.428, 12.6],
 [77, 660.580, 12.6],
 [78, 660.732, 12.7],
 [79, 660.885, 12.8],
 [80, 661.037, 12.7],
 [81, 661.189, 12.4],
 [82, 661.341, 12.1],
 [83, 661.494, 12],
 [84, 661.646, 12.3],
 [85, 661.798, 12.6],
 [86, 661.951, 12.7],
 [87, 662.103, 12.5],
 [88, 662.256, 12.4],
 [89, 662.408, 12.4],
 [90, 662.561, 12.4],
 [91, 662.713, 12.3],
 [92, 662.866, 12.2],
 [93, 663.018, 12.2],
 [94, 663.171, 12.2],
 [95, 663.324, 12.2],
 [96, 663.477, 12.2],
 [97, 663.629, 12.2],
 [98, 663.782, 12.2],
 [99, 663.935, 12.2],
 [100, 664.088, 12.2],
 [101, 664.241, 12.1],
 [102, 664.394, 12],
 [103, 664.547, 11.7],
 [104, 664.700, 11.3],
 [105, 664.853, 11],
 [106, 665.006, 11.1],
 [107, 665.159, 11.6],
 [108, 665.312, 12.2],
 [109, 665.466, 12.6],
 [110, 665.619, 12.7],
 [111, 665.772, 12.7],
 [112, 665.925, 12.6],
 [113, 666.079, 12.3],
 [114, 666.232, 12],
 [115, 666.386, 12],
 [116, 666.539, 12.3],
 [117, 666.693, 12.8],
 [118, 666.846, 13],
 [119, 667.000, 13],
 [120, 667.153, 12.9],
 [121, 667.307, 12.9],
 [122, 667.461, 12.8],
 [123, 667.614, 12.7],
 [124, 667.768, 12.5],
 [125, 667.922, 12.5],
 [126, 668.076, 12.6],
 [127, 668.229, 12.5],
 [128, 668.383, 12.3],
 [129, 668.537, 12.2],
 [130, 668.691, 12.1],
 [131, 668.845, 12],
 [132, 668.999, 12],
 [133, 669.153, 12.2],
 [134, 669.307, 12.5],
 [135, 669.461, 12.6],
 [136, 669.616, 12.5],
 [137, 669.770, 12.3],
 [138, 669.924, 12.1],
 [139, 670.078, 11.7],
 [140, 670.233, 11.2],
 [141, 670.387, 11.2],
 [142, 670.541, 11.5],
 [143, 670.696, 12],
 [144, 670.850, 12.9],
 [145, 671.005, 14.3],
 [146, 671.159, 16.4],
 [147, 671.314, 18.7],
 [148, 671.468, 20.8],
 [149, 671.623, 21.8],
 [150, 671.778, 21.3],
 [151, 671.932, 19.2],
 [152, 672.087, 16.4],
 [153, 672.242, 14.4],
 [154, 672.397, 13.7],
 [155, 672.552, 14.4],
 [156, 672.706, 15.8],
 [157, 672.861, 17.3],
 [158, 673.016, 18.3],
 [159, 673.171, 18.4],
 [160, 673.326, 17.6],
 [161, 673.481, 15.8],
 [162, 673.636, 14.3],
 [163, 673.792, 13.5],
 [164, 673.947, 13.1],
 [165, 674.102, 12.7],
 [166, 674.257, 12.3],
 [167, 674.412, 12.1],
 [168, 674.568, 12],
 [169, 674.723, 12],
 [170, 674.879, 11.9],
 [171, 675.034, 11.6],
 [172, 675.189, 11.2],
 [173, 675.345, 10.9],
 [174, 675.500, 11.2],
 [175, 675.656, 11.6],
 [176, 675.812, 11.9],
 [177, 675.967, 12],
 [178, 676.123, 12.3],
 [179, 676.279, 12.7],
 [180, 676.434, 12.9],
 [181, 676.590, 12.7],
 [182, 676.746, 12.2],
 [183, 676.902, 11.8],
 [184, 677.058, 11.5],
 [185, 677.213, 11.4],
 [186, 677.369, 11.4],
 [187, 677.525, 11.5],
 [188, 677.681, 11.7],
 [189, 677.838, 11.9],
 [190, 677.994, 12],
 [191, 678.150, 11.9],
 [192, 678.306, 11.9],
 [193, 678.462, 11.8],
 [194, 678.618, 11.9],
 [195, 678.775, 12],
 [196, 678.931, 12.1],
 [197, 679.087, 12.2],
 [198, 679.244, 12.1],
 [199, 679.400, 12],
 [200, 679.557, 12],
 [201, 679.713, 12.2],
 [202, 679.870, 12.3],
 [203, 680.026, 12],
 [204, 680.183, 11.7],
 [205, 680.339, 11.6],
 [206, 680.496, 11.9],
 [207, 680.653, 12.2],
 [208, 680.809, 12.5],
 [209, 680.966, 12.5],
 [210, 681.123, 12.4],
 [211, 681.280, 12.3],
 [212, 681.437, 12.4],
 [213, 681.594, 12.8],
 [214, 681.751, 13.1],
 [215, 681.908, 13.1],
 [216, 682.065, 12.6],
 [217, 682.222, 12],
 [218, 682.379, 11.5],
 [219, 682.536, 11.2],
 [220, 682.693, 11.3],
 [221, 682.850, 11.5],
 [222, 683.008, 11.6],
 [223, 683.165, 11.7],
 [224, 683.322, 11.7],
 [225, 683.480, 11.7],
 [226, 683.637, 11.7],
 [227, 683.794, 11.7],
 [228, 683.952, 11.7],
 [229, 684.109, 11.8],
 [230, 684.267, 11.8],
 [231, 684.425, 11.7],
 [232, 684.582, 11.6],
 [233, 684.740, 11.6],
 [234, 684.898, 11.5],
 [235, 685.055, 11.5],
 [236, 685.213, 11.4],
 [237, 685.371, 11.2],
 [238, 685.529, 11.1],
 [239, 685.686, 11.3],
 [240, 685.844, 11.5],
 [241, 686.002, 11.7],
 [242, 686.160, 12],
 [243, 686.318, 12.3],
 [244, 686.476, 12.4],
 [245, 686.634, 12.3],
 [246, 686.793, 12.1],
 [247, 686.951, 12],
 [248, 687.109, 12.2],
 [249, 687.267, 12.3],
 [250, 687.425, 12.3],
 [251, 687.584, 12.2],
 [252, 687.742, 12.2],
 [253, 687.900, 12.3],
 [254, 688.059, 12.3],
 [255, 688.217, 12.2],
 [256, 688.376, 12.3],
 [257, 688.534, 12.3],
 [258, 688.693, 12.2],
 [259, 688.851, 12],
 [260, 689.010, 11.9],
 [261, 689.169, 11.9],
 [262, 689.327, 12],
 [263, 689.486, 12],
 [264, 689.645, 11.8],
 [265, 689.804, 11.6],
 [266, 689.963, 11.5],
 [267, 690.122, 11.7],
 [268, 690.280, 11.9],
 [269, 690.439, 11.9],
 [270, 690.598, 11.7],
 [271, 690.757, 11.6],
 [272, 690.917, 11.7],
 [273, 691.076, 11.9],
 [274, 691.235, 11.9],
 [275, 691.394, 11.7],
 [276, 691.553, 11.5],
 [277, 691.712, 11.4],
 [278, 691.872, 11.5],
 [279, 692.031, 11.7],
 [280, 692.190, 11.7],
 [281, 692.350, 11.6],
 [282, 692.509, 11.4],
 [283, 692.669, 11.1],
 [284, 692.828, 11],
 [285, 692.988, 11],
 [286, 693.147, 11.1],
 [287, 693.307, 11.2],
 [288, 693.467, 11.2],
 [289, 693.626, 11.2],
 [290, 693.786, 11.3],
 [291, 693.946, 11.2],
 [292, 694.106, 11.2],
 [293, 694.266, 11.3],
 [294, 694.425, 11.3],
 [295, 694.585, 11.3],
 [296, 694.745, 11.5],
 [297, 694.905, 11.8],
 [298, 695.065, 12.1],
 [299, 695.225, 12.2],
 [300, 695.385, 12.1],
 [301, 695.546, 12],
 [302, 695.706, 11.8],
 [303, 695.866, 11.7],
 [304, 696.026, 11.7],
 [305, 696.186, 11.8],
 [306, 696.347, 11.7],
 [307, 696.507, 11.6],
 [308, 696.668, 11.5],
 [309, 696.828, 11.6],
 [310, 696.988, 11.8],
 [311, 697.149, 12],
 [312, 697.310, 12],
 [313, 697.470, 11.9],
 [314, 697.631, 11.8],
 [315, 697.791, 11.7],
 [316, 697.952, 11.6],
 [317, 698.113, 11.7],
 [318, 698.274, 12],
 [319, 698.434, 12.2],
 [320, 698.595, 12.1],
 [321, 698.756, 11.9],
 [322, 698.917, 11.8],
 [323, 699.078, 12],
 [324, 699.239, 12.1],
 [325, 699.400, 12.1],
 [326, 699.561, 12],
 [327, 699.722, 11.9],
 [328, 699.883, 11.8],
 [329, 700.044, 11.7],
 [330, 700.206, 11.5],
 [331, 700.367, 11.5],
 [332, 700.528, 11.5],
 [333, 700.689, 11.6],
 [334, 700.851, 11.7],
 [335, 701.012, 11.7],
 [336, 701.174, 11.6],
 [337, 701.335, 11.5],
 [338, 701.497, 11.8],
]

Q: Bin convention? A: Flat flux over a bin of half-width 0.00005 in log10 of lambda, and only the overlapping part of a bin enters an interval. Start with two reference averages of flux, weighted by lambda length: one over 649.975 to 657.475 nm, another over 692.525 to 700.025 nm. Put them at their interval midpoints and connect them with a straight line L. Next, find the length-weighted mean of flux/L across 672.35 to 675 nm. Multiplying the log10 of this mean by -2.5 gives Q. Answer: 0.11 mag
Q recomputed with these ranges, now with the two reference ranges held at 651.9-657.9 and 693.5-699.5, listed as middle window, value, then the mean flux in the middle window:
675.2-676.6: 0.37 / 11.9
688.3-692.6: 0.13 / 11.8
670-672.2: 0.15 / 15.7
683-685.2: 0.26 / 11.7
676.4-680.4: 0.33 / 11.9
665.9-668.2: 0.45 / 12.6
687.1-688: 0.14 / 12.3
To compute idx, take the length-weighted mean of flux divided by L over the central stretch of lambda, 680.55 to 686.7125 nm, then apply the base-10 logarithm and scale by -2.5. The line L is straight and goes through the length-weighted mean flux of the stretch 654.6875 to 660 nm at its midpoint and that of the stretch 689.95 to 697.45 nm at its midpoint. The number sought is 0.30 mag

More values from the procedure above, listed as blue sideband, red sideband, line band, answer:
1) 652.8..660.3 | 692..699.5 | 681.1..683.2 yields 0.26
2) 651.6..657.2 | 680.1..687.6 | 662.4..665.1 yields 0.50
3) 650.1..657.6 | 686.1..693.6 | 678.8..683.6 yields 0.14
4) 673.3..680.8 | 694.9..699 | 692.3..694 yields 0.07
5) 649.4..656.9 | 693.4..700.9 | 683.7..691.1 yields 0.13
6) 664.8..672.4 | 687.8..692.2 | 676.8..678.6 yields 0.09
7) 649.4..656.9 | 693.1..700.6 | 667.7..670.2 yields 0.33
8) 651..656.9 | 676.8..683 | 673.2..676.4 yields 0.09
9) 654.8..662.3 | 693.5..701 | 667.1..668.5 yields 0.48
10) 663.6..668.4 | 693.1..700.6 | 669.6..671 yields 0.02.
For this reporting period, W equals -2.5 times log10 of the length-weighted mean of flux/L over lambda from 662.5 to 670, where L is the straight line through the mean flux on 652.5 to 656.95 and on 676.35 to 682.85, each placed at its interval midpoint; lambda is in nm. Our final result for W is 0.461 mag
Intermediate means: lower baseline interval 24.7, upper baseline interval 12.1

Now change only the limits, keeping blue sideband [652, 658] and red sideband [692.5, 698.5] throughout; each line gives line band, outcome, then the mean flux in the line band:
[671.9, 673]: 0.113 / 15.9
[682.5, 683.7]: 0.271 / 11.6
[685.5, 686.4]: 0.203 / 11.7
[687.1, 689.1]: 0.112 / 12.2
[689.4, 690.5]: 0.112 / 11.8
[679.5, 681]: 0.276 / 12.1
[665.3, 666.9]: 0.474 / 12.5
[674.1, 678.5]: 0.364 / 11.9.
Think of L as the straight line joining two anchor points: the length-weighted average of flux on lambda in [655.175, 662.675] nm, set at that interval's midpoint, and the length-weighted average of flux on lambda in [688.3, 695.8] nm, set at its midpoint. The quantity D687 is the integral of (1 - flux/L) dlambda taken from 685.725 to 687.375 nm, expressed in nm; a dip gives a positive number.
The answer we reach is 0.16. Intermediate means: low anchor 21.9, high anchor 11.6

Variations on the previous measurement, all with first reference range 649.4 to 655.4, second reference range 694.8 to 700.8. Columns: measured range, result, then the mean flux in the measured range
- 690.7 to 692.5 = 0.05 nm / 11.6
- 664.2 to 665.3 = 0.09 nm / 11.6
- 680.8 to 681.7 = -0.02 nm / 12.5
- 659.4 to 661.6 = 0.08 nm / 12.2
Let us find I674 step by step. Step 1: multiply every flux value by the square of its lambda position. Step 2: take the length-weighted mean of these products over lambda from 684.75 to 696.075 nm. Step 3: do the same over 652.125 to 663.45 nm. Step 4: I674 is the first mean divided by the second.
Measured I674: 0.68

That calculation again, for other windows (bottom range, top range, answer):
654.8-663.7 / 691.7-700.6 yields 0.63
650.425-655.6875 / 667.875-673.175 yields 1.13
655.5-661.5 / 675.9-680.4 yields 0.53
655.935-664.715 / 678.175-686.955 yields 0.65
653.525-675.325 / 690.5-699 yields 0.78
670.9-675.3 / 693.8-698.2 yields 0.82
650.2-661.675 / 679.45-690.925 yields 0.69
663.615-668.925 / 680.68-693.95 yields 1.02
